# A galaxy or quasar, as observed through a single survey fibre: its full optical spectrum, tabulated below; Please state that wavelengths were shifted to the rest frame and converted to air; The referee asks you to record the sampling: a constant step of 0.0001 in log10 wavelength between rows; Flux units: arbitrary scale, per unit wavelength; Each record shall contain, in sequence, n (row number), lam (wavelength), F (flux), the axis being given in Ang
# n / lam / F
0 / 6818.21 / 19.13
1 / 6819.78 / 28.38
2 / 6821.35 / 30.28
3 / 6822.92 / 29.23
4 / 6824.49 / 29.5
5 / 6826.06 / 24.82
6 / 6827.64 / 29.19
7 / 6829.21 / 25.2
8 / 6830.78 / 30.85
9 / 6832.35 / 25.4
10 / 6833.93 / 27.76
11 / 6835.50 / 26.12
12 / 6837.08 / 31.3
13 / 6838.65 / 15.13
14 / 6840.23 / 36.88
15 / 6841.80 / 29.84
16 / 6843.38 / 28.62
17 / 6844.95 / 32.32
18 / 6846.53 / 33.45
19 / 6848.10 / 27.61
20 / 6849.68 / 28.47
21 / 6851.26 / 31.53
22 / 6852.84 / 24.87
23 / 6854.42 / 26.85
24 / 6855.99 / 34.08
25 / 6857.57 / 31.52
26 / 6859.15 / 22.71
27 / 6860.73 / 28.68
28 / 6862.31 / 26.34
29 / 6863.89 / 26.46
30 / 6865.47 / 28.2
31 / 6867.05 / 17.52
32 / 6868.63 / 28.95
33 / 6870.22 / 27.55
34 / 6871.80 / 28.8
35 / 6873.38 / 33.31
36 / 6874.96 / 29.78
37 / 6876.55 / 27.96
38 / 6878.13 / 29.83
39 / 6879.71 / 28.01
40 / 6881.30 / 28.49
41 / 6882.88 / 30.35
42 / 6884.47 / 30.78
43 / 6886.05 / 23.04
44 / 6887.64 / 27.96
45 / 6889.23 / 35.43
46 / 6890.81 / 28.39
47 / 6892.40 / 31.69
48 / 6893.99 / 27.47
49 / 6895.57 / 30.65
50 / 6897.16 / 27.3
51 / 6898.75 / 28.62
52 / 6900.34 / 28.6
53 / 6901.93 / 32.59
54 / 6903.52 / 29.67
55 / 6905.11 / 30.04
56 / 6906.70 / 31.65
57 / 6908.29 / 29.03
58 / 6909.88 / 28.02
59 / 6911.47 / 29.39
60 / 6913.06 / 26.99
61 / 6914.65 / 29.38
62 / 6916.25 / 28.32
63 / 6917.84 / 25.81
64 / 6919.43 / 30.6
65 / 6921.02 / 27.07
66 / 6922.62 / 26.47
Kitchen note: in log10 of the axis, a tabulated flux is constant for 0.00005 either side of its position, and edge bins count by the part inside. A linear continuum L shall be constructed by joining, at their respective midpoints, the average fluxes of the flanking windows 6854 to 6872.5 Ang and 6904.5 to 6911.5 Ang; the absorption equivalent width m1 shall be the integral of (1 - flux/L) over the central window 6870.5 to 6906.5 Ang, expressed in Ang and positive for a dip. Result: -1.10 Ang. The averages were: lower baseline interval 27.3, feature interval 29.5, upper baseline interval 29.7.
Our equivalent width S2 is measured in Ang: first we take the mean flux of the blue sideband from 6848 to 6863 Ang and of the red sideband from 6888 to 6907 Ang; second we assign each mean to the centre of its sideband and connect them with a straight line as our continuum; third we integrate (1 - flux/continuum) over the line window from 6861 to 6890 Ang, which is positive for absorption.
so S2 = 0.89 Ang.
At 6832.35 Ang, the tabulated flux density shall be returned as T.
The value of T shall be 25.4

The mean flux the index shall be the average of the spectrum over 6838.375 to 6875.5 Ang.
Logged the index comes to 28.5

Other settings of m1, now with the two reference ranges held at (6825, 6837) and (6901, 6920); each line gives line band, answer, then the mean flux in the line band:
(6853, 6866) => 0.0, 28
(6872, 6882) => -0.4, 29.5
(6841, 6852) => -1.0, 30.3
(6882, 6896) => -0.4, 29.5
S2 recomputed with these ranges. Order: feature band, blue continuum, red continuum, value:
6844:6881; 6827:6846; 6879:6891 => 0.3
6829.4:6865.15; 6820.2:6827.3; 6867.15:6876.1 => 0.2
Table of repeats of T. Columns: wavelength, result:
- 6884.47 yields 30.78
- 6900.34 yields 28.6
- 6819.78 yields 28.38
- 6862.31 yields 26.34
